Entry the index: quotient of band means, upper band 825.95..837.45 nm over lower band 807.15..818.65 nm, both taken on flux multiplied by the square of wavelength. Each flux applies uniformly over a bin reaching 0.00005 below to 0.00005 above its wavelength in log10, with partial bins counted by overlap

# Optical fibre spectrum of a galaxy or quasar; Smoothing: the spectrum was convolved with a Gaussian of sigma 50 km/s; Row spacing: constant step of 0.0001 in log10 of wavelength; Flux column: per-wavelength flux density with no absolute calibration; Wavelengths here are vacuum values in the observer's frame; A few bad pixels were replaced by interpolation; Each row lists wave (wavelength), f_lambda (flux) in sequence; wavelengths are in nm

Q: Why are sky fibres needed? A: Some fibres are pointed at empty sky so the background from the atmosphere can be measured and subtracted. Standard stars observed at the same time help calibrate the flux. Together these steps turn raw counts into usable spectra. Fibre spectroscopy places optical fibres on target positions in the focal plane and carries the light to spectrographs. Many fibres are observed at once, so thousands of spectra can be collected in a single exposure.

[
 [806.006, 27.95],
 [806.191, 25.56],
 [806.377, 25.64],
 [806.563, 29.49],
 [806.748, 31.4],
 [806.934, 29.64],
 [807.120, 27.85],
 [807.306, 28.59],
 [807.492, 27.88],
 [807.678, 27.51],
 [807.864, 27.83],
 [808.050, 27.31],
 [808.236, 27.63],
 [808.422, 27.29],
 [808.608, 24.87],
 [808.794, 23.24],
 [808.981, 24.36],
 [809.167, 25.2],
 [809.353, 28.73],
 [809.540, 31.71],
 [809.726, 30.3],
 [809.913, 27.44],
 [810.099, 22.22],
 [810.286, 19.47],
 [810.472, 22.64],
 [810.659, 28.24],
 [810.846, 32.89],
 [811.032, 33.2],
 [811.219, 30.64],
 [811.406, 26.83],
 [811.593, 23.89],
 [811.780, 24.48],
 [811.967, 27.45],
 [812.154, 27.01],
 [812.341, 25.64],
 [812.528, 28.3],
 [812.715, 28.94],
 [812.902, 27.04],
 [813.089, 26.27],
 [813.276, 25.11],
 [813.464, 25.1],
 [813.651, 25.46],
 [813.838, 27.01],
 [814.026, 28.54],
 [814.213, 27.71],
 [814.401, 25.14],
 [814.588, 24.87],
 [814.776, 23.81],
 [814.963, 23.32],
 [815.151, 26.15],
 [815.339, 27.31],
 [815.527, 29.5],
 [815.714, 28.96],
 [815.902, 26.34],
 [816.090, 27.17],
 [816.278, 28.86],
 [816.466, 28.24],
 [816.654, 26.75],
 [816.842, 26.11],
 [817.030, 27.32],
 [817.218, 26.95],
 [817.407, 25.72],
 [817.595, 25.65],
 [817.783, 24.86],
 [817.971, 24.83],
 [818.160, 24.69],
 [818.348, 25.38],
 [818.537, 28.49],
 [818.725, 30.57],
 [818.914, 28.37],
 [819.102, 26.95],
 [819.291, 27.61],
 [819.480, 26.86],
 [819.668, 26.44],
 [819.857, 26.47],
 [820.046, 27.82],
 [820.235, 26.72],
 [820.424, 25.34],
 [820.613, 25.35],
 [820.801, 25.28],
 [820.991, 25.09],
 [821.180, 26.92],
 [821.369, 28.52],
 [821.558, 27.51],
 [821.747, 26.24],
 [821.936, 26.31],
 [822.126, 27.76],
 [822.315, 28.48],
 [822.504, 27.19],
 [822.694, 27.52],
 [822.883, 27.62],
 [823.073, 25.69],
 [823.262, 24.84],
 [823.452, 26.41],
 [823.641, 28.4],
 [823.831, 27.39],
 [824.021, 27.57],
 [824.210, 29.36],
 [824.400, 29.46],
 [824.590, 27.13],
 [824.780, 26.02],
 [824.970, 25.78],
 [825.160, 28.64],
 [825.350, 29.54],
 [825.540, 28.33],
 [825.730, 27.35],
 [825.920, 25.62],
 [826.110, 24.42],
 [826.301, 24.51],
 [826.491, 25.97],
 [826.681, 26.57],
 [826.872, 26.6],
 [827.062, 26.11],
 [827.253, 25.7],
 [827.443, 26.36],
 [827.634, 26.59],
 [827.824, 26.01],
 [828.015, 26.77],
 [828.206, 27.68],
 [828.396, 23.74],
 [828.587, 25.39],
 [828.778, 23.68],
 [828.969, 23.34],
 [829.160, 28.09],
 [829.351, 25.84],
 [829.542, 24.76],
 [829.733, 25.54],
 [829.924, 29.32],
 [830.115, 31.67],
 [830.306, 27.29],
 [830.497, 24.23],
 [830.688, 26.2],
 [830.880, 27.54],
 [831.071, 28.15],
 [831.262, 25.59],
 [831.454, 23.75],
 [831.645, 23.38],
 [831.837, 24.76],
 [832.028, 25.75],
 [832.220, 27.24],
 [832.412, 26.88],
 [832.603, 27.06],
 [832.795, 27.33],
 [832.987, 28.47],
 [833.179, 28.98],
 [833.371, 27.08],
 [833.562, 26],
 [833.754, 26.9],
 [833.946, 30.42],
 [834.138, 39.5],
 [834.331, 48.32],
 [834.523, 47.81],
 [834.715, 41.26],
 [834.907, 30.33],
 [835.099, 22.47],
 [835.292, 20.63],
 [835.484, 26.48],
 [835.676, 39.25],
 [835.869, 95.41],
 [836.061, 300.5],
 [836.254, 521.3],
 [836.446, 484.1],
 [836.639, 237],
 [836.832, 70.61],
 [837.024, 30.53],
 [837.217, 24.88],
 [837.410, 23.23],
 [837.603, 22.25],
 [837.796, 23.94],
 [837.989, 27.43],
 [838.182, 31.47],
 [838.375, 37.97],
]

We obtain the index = 2.1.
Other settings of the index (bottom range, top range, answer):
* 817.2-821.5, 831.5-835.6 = 1.16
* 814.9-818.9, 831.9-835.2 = 1.21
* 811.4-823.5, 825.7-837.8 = 2.04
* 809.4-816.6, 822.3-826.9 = 1.03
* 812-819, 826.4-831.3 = 1.02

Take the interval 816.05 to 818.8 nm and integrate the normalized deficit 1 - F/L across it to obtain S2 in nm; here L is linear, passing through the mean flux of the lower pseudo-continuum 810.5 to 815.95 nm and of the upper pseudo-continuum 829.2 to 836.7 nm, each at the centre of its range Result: 0.668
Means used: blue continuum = 27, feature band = 26.7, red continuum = 66.4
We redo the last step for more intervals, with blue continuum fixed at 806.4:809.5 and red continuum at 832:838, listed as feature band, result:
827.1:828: 0.54 nm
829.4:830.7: 0.79 nm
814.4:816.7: 0.83 nm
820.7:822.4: 0.84 nm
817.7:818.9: 0.52 nm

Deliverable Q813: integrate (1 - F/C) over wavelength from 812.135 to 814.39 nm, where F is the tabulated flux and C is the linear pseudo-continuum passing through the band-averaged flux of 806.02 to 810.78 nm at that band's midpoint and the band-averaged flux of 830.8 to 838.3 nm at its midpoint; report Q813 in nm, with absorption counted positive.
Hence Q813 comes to 0.510 nm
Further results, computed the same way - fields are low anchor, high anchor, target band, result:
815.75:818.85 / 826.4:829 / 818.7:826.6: -0.21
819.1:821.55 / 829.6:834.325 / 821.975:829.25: 0.13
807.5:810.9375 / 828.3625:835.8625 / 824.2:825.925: 0.04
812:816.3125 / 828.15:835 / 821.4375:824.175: 0.05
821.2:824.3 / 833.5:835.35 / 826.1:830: 0.56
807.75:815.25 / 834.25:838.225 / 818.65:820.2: 0.72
